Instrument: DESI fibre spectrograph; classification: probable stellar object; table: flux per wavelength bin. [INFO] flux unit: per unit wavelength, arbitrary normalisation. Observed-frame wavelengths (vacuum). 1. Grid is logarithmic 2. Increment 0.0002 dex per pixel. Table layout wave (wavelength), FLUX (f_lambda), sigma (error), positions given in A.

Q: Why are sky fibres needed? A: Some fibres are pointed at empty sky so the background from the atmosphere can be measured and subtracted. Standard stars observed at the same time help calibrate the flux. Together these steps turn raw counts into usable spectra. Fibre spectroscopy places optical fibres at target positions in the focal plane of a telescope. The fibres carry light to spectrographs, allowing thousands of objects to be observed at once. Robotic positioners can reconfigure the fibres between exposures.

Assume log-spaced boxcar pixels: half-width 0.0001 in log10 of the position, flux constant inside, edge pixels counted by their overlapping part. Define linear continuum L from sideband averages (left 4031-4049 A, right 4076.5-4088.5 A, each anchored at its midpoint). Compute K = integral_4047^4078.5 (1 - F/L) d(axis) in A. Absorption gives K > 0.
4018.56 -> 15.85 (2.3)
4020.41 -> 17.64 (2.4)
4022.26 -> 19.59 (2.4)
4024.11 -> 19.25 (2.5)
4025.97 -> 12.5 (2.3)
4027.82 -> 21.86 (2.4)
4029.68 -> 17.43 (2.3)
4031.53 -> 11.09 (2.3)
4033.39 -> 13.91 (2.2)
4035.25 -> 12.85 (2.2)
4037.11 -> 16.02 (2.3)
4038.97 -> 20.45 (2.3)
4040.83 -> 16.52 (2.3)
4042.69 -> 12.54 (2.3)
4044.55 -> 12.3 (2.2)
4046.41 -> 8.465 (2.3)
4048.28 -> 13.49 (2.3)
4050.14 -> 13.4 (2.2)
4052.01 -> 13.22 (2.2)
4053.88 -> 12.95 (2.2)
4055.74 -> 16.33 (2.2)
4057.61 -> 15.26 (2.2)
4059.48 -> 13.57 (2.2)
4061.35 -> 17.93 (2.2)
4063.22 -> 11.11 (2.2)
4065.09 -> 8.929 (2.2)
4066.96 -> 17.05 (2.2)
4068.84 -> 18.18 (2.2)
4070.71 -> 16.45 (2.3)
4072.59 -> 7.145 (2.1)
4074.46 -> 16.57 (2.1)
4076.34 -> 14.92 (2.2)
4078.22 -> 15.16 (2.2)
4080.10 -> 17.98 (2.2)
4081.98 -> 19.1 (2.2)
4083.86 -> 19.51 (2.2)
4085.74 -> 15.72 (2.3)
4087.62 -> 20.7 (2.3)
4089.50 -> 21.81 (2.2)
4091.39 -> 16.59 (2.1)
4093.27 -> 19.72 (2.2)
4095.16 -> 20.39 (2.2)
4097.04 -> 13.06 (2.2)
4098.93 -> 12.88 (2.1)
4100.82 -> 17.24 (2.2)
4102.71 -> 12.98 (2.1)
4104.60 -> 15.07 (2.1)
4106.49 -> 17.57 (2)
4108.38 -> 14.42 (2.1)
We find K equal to 3.6 A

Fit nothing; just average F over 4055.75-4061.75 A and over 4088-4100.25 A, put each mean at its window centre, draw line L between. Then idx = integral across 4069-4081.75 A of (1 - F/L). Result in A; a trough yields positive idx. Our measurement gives 1.0 A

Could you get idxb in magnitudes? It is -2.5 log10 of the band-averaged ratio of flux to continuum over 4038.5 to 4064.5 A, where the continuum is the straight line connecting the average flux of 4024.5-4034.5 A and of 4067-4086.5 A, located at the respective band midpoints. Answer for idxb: 0.14 mag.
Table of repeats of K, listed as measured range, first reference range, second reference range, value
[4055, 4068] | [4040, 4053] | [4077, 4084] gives 0.5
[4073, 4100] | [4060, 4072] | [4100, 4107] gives -3.7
